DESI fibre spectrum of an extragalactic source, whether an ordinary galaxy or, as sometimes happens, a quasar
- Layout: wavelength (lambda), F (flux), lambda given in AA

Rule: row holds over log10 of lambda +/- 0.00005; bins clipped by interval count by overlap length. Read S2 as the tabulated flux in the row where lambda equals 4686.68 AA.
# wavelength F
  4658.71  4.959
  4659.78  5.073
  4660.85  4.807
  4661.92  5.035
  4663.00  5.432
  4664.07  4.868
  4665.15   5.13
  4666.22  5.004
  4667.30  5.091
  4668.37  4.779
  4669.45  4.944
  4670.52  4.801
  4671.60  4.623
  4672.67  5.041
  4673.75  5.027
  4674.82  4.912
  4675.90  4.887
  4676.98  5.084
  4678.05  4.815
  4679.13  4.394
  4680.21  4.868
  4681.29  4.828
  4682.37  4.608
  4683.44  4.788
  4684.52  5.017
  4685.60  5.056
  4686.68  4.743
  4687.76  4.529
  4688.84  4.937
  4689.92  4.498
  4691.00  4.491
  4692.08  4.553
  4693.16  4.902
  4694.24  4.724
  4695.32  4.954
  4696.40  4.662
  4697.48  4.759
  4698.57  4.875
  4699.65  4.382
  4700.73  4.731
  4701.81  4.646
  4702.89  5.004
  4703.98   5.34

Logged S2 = 4.743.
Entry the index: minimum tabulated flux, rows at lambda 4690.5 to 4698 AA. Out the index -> 4.491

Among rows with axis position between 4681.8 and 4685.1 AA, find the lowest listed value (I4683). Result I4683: 4.608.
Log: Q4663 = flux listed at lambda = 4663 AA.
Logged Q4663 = 5.432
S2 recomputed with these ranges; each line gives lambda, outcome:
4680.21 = 4.868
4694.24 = 4.724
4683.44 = 4.788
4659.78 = 5.073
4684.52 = 5.017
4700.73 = 4.731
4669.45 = 4.944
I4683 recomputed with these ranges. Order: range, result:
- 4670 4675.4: 4.623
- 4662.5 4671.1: 4.779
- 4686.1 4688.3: 4.529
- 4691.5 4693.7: 4.553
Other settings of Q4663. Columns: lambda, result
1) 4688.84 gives 4.937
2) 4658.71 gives 4.959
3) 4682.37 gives 4.608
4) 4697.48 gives 4.759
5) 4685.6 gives 5.056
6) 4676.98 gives 5.084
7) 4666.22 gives 5.004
